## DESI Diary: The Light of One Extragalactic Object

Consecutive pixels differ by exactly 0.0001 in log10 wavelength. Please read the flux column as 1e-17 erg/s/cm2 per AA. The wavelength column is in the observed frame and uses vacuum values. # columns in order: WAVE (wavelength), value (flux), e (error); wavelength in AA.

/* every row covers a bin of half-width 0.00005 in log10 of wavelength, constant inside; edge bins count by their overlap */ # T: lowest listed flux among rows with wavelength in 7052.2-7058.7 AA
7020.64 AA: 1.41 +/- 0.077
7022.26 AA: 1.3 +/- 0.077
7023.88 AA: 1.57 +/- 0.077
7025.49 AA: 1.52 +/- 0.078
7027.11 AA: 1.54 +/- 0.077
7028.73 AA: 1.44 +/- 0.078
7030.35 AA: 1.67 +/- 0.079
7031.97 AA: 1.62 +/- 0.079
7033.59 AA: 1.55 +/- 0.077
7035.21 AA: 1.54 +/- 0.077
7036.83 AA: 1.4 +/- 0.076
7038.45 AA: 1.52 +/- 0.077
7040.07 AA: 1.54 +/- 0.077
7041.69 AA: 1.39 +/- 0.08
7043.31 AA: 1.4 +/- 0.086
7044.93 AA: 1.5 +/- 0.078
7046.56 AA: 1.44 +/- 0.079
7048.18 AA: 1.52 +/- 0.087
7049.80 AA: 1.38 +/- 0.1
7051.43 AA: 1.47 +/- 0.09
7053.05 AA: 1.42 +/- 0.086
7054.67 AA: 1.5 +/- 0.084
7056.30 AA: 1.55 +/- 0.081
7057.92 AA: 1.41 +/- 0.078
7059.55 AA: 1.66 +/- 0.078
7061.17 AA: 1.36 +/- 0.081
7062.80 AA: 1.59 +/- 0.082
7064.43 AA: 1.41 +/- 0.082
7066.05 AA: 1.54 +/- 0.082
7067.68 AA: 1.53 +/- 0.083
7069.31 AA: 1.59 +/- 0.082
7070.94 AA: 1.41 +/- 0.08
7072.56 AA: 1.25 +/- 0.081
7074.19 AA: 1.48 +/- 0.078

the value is 1.41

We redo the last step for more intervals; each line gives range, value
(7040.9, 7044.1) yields 1.39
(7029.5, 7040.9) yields 1.4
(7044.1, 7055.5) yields 1.38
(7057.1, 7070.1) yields 1.36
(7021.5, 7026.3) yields 1.3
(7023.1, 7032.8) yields 1.44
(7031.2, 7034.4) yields 1.55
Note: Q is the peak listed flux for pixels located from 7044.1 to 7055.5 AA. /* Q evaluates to 1.52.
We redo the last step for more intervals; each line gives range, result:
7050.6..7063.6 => 1.66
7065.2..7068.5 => 1.54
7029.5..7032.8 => 1.67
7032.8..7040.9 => 1.55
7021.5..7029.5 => 1.57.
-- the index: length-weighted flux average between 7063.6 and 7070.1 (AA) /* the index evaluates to 1.52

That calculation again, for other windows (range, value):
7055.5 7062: 1.5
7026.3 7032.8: 1.57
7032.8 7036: 1.54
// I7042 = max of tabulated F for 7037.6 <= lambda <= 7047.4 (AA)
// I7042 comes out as 1.54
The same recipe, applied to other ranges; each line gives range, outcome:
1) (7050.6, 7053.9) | 1.47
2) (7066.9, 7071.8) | 1.59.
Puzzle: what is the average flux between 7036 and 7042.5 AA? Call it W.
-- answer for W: 1.46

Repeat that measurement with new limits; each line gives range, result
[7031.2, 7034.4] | 1.58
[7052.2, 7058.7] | 1.47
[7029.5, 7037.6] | 1.56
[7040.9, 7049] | 1.45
